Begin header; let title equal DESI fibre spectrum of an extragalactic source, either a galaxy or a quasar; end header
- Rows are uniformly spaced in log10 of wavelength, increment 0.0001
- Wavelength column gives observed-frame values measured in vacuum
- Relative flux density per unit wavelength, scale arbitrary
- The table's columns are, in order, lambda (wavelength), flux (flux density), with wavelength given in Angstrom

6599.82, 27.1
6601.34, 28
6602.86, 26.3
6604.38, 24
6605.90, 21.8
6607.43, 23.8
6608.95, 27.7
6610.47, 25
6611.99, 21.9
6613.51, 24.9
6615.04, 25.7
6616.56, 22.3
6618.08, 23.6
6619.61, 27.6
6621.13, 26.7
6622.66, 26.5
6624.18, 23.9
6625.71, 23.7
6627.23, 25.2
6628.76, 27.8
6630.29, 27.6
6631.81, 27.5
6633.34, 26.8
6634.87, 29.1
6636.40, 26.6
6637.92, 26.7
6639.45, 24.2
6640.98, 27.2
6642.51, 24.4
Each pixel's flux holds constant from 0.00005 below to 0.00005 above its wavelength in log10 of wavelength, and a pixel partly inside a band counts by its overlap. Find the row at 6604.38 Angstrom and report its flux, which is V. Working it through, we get 24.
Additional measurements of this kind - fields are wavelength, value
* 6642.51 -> 24.4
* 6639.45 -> 24.2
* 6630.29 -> 27.6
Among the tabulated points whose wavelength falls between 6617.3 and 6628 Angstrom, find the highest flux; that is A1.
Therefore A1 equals 27.6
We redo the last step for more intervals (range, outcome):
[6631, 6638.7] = 29.1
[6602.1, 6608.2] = 26.3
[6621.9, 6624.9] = 26.5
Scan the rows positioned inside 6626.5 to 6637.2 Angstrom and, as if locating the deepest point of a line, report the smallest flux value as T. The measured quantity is 25.2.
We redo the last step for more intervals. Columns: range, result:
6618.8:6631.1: 23.7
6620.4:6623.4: 26.5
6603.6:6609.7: 21.8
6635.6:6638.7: 26.6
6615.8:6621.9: 22.3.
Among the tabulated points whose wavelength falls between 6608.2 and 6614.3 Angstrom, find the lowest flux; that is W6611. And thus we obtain 21.9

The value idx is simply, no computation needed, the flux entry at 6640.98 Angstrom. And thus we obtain 27.2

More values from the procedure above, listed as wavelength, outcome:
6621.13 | 26.7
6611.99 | 21.9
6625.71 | 23.7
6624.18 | 23.9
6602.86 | 26.3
